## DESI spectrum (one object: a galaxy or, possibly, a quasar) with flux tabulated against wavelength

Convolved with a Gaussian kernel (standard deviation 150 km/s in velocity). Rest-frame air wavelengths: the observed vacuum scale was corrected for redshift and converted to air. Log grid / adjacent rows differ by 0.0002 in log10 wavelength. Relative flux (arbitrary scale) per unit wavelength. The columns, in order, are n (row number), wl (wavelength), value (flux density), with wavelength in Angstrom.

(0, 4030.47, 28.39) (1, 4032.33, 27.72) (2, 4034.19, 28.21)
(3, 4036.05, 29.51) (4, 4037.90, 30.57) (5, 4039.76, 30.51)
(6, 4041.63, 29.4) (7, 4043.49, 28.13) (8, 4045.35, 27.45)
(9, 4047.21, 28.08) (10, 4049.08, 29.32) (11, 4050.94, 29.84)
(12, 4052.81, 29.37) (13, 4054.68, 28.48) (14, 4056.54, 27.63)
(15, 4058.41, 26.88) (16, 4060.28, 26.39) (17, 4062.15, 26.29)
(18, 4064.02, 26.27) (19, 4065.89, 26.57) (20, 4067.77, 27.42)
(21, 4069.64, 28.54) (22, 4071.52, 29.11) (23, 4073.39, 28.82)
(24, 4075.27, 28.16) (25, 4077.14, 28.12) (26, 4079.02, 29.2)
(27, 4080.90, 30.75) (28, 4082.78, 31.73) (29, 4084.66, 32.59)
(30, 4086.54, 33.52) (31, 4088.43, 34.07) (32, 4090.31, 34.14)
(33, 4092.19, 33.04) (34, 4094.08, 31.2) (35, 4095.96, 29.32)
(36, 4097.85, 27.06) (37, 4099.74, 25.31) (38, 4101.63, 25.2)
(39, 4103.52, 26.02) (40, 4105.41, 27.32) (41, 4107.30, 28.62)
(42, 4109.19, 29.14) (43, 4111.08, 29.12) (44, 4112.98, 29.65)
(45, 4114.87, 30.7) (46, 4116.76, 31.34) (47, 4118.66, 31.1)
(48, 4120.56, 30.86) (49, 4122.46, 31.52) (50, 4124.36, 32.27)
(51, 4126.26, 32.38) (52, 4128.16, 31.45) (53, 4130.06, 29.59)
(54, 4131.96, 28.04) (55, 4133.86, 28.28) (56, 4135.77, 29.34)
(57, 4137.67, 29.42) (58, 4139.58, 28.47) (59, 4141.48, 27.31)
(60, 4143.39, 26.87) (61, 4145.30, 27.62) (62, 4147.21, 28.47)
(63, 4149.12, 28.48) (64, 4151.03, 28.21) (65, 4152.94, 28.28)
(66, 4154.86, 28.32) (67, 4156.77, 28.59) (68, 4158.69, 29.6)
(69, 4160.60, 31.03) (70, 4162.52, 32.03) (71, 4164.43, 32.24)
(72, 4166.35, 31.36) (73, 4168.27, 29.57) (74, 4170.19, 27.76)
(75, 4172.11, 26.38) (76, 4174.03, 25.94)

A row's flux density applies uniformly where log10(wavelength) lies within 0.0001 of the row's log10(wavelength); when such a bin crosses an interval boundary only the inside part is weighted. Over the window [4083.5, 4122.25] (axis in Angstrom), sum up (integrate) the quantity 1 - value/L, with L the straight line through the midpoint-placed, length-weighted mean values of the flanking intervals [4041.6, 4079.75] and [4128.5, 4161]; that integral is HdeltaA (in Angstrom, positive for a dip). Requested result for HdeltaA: -2.3 Angstrom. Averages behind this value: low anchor 28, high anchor 28.6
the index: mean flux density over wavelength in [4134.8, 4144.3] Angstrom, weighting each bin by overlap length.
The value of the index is 28.3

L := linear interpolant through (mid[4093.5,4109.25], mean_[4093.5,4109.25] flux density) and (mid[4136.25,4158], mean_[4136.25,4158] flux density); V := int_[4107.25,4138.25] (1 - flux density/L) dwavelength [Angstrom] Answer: -2.6 Angstrom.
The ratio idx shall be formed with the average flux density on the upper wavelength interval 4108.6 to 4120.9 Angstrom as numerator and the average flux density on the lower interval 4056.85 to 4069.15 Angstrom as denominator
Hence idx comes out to 1.1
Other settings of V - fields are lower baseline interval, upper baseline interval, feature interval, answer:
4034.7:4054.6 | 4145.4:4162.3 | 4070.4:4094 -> -1.63 Angstrom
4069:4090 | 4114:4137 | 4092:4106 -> 1.26 Angstrom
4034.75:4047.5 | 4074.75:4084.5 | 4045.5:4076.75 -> 1.69 Angstrom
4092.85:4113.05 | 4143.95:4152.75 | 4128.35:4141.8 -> -0.36 Angstrom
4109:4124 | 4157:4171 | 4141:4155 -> 1.17 Angstrom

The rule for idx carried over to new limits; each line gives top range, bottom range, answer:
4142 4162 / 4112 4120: 0.93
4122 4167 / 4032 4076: 1.04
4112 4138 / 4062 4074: 1.10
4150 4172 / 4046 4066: 1.07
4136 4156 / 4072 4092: 0.91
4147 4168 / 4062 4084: 1.04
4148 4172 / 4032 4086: 1.03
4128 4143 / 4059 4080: 1.04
